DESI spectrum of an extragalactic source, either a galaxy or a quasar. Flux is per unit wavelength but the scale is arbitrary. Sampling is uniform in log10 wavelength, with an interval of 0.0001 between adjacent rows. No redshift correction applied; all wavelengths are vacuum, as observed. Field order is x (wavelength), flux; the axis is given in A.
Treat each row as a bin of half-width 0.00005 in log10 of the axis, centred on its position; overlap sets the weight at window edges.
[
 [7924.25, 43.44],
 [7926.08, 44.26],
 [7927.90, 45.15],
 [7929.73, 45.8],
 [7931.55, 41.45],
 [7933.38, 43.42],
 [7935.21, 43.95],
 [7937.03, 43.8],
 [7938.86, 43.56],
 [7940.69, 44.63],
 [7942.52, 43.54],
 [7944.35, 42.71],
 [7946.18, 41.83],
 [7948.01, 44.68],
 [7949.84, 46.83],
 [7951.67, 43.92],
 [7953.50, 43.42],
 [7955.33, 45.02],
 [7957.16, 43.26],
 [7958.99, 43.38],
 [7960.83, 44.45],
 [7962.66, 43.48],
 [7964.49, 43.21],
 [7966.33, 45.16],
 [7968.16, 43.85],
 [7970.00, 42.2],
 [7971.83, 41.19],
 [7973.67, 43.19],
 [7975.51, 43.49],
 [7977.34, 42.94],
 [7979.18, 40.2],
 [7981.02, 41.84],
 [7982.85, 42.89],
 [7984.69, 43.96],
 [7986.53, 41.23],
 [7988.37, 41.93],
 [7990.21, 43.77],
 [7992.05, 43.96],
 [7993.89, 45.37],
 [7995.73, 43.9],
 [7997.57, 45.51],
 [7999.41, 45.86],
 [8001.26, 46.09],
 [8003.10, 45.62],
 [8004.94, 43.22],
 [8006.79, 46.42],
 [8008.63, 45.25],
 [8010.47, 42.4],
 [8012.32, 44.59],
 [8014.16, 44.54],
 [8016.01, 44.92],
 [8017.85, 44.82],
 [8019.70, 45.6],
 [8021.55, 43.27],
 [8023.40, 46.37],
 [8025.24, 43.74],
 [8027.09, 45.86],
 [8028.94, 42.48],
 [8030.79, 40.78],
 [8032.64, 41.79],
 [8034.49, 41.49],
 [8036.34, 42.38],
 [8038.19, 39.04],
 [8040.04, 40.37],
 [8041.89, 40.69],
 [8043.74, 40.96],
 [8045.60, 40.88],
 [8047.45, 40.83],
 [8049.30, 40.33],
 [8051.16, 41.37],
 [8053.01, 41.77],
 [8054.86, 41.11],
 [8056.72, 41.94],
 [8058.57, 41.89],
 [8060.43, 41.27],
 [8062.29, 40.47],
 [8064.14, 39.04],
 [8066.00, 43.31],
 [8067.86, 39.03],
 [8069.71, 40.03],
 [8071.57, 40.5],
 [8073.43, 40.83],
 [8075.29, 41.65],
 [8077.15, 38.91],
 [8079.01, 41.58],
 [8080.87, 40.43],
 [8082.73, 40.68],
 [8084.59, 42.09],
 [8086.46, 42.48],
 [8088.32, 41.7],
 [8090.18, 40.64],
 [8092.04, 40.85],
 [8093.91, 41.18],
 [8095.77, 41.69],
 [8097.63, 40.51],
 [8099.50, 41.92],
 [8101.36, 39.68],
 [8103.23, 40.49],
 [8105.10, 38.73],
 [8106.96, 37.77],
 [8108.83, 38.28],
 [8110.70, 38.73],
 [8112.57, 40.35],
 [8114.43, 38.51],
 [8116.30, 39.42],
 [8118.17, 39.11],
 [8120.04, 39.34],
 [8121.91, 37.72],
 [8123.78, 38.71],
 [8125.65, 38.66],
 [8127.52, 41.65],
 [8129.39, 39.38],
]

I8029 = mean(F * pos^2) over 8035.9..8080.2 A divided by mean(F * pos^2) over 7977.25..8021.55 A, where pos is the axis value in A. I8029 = 0.94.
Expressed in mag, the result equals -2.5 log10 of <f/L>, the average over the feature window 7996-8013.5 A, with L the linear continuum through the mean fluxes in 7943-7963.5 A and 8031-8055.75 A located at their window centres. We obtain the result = -0.07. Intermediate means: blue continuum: 43.9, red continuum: 41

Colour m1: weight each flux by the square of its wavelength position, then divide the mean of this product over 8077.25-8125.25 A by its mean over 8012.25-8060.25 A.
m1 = 0.96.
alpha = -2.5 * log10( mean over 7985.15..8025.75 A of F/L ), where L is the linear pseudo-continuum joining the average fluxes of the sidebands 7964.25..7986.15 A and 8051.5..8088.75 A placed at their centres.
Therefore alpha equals -0.06 mag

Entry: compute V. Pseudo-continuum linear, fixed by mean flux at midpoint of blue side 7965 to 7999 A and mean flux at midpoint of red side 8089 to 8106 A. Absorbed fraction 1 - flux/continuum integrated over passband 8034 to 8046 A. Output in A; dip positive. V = 0.3 A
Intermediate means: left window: 43.2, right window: 40.6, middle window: 40.8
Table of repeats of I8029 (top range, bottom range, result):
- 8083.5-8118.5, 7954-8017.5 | 0.95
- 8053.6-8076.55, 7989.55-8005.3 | 0.93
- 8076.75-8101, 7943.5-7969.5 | 0.97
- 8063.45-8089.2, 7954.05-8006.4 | 0.96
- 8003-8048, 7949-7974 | 1.00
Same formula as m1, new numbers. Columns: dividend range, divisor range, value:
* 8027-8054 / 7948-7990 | 0.97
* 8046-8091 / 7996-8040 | 0.95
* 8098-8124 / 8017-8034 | 0.92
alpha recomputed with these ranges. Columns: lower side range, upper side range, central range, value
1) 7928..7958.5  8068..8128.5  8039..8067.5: 0.005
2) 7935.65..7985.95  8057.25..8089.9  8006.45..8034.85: -0.048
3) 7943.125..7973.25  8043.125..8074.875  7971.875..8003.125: -0.016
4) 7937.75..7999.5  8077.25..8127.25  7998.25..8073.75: -0.019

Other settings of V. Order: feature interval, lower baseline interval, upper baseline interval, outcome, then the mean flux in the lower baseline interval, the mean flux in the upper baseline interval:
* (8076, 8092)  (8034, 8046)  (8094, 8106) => -0.17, 40.8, 40.6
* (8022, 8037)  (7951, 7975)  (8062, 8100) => -0.38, 43.5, 40.9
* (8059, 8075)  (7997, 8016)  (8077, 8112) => 0.46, 44.9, 40.5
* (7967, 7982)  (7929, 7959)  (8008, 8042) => 0.41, 43.8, 43.2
